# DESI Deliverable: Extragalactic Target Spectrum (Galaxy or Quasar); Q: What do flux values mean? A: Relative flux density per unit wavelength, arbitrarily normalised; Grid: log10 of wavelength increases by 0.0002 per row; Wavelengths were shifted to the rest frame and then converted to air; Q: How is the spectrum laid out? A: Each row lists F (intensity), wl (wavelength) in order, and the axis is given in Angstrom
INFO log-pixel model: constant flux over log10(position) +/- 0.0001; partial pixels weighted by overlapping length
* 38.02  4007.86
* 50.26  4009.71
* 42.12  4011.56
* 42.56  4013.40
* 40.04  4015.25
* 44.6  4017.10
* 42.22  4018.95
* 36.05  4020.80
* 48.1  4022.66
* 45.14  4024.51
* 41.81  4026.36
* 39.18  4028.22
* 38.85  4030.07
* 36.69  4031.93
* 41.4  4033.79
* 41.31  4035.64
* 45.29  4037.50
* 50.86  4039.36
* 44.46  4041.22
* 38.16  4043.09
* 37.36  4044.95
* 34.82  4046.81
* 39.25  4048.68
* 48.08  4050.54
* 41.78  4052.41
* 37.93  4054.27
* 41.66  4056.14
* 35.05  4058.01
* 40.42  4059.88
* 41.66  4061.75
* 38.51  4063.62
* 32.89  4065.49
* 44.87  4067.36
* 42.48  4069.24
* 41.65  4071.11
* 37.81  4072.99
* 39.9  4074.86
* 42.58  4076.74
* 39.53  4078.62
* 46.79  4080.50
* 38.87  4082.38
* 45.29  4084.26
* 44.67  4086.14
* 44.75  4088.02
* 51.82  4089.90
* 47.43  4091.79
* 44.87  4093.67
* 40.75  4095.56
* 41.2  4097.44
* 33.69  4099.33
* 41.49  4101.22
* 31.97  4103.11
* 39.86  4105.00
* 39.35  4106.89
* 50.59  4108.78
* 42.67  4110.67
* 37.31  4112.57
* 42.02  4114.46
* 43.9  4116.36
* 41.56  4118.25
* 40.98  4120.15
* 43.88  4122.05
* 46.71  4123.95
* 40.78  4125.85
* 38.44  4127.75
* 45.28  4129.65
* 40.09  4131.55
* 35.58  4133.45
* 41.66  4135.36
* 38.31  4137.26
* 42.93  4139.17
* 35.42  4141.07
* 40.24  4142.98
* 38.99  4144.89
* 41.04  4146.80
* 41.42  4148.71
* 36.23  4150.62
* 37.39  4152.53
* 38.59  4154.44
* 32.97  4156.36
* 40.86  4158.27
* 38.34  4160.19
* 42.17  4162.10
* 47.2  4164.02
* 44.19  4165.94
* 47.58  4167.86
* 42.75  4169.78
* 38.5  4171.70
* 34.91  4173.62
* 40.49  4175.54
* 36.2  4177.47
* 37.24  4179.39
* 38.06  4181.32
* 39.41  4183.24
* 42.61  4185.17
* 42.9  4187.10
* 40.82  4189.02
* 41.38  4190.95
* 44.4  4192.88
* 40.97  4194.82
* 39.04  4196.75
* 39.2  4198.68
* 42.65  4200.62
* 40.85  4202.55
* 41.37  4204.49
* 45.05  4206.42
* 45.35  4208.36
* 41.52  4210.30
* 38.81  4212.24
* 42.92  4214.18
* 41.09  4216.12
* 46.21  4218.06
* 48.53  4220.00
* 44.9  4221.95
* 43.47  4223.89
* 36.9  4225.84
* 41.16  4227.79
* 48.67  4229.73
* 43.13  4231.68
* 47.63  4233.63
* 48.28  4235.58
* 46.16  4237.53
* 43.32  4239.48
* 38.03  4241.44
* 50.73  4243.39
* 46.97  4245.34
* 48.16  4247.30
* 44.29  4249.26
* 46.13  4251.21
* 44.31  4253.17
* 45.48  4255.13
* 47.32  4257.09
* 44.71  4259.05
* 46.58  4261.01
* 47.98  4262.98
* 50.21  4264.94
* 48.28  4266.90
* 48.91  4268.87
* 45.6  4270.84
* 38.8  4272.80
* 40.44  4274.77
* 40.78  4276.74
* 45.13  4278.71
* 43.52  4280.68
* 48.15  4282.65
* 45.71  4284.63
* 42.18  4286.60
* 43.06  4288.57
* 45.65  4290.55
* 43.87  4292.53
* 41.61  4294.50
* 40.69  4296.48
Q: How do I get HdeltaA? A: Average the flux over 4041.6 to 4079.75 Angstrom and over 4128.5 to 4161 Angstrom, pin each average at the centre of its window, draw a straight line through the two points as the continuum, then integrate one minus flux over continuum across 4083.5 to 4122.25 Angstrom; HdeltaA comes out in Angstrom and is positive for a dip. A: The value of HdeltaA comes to -2.8 Angstrom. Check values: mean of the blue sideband 39.9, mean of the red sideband 39.1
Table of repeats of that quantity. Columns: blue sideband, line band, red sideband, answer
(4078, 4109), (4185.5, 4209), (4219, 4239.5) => 1.21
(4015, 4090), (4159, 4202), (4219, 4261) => 2.99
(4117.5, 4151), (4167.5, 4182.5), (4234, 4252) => 1.20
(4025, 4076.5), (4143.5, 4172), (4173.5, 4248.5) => 0.93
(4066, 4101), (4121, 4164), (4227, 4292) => 3.41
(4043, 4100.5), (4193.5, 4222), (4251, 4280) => 1.03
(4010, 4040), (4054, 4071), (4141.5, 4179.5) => 0.82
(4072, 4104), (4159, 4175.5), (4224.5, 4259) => 0.65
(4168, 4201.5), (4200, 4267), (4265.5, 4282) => -3.67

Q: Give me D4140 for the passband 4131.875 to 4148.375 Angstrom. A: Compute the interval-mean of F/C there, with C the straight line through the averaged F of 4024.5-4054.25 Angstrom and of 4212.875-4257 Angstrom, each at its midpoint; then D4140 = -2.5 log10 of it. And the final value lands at 0.10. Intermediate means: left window 41.3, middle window 39.4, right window 44.8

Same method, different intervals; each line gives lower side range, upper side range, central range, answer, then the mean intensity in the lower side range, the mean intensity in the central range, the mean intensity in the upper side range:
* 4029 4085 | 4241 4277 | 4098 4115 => 0.06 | 40.9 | 39.9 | 45.7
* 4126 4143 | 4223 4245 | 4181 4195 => 0.02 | 39.8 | 41.5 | 44.4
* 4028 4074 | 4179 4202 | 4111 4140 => -0.02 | 40.5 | 41.3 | 40.8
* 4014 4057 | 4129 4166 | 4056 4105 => -0.01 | 41.5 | 41.2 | 39.8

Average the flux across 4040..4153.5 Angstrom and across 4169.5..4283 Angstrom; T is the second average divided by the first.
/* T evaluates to 1.06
